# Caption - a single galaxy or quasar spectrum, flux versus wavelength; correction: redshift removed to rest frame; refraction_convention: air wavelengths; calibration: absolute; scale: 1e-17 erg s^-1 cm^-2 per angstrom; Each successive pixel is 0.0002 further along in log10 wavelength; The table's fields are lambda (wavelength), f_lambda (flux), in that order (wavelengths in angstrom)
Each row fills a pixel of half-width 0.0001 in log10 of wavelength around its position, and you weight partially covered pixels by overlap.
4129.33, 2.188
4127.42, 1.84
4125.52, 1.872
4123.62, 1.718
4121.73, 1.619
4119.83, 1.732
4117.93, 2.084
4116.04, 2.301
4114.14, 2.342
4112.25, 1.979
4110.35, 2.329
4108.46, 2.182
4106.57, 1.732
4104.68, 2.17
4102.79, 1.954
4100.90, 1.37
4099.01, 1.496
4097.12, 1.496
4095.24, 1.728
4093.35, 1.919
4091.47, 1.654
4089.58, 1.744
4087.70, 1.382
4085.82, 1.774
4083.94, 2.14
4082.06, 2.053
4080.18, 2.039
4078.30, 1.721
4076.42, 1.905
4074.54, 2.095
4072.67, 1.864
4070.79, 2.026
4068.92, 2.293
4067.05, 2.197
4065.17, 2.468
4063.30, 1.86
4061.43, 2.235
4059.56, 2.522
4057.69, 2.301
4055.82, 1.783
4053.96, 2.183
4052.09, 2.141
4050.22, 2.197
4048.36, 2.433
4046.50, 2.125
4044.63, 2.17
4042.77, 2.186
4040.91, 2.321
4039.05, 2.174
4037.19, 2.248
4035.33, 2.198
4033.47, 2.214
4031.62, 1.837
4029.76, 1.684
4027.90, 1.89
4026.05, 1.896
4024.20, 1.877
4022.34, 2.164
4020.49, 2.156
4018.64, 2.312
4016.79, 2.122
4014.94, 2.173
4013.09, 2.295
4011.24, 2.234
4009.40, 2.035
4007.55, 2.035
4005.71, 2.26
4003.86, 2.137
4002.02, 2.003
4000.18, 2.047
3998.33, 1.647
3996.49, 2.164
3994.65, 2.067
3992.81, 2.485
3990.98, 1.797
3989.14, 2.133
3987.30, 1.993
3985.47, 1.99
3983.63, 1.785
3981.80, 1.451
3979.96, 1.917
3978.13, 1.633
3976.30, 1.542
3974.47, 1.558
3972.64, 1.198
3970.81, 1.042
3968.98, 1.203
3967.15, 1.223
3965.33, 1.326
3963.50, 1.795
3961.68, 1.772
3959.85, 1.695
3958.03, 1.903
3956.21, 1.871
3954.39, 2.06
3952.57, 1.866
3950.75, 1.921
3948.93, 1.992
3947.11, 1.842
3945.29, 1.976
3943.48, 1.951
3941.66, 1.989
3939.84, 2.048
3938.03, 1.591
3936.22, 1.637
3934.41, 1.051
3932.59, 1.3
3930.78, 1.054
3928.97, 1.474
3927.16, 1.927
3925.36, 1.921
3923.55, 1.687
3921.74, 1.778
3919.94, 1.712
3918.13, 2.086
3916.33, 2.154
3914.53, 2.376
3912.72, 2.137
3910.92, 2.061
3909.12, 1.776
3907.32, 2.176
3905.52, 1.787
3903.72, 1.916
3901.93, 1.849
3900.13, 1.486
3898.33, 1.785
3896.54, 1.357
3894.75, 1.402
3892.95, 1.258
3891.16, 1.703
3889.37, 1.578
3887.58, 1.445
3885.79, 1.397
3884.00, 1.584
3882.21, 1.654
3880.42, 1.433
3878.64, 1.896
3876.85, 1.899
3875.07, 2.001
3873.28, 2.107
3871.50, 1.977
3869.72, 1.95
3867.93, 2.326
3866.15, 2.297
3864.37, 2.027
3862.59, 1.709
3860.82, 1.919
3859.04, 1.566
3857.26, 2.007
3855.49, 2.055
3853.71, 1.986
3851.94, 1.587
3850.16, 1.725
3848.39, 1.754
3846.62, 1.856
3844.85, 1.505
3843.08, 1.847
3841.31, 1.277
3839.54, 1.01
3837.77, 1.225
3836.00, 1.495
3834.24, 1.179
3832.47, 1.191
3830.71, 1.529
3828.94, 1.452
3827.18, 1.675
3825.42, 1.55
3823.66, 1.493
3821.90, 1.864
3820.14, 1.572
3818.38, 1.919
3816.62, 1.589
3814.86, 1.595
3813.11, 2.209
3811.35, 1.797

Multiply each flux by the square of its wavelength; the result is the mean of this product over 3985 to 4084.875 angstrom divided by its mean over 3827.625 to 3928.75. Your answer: 1.3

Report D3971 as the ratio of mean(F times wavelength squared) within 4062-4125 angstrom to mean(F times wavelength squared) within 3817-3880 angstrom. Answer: 1.3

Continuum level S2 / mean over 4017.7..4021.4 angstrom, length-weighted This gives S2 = 2.23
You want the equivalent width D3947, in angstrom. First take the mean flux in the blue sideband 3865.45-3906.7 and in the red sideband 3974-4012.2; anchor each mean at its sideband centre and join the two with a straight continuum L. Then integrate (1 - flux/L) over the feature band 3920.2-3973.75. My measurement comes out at 5.8 angstrom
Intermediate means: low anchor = 1.74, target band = 1.66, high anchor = 1.95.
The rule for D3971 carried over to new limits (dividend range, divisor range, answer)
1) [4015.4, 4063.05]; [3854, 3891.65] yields 1.26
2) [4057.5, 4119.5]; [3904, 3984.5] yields 1.22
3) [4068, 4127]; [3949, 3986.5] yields 1.23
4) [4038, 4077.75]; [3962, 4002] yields 1.30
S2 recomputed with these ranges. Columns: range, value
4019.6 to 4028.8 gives 2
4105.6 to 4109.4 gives 1.96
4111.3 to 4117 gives 2.21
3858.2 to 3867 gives 1.9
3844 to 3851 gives 1.71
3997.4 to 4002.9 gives 1.9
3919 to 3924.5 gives 1.73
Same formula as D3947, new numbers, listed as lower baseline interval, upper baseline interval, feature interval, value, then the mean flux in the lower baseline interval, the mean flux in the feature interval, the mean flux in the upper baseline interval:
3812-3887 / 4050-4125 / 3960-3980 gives 4.1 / 1.71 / 1.46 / 1.96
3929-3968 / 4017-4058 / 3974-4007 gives -0.5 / 1.7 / 1.93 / 2.11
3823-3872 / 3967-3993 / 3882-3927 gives -2.6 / 1.68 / 1.77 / 1.65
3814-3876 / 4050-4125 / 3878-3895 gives 2.1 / 1.71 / 1.53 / 1.96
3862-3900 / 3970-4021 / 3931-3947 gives 1.5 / 1.75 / 1.67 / 1.94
